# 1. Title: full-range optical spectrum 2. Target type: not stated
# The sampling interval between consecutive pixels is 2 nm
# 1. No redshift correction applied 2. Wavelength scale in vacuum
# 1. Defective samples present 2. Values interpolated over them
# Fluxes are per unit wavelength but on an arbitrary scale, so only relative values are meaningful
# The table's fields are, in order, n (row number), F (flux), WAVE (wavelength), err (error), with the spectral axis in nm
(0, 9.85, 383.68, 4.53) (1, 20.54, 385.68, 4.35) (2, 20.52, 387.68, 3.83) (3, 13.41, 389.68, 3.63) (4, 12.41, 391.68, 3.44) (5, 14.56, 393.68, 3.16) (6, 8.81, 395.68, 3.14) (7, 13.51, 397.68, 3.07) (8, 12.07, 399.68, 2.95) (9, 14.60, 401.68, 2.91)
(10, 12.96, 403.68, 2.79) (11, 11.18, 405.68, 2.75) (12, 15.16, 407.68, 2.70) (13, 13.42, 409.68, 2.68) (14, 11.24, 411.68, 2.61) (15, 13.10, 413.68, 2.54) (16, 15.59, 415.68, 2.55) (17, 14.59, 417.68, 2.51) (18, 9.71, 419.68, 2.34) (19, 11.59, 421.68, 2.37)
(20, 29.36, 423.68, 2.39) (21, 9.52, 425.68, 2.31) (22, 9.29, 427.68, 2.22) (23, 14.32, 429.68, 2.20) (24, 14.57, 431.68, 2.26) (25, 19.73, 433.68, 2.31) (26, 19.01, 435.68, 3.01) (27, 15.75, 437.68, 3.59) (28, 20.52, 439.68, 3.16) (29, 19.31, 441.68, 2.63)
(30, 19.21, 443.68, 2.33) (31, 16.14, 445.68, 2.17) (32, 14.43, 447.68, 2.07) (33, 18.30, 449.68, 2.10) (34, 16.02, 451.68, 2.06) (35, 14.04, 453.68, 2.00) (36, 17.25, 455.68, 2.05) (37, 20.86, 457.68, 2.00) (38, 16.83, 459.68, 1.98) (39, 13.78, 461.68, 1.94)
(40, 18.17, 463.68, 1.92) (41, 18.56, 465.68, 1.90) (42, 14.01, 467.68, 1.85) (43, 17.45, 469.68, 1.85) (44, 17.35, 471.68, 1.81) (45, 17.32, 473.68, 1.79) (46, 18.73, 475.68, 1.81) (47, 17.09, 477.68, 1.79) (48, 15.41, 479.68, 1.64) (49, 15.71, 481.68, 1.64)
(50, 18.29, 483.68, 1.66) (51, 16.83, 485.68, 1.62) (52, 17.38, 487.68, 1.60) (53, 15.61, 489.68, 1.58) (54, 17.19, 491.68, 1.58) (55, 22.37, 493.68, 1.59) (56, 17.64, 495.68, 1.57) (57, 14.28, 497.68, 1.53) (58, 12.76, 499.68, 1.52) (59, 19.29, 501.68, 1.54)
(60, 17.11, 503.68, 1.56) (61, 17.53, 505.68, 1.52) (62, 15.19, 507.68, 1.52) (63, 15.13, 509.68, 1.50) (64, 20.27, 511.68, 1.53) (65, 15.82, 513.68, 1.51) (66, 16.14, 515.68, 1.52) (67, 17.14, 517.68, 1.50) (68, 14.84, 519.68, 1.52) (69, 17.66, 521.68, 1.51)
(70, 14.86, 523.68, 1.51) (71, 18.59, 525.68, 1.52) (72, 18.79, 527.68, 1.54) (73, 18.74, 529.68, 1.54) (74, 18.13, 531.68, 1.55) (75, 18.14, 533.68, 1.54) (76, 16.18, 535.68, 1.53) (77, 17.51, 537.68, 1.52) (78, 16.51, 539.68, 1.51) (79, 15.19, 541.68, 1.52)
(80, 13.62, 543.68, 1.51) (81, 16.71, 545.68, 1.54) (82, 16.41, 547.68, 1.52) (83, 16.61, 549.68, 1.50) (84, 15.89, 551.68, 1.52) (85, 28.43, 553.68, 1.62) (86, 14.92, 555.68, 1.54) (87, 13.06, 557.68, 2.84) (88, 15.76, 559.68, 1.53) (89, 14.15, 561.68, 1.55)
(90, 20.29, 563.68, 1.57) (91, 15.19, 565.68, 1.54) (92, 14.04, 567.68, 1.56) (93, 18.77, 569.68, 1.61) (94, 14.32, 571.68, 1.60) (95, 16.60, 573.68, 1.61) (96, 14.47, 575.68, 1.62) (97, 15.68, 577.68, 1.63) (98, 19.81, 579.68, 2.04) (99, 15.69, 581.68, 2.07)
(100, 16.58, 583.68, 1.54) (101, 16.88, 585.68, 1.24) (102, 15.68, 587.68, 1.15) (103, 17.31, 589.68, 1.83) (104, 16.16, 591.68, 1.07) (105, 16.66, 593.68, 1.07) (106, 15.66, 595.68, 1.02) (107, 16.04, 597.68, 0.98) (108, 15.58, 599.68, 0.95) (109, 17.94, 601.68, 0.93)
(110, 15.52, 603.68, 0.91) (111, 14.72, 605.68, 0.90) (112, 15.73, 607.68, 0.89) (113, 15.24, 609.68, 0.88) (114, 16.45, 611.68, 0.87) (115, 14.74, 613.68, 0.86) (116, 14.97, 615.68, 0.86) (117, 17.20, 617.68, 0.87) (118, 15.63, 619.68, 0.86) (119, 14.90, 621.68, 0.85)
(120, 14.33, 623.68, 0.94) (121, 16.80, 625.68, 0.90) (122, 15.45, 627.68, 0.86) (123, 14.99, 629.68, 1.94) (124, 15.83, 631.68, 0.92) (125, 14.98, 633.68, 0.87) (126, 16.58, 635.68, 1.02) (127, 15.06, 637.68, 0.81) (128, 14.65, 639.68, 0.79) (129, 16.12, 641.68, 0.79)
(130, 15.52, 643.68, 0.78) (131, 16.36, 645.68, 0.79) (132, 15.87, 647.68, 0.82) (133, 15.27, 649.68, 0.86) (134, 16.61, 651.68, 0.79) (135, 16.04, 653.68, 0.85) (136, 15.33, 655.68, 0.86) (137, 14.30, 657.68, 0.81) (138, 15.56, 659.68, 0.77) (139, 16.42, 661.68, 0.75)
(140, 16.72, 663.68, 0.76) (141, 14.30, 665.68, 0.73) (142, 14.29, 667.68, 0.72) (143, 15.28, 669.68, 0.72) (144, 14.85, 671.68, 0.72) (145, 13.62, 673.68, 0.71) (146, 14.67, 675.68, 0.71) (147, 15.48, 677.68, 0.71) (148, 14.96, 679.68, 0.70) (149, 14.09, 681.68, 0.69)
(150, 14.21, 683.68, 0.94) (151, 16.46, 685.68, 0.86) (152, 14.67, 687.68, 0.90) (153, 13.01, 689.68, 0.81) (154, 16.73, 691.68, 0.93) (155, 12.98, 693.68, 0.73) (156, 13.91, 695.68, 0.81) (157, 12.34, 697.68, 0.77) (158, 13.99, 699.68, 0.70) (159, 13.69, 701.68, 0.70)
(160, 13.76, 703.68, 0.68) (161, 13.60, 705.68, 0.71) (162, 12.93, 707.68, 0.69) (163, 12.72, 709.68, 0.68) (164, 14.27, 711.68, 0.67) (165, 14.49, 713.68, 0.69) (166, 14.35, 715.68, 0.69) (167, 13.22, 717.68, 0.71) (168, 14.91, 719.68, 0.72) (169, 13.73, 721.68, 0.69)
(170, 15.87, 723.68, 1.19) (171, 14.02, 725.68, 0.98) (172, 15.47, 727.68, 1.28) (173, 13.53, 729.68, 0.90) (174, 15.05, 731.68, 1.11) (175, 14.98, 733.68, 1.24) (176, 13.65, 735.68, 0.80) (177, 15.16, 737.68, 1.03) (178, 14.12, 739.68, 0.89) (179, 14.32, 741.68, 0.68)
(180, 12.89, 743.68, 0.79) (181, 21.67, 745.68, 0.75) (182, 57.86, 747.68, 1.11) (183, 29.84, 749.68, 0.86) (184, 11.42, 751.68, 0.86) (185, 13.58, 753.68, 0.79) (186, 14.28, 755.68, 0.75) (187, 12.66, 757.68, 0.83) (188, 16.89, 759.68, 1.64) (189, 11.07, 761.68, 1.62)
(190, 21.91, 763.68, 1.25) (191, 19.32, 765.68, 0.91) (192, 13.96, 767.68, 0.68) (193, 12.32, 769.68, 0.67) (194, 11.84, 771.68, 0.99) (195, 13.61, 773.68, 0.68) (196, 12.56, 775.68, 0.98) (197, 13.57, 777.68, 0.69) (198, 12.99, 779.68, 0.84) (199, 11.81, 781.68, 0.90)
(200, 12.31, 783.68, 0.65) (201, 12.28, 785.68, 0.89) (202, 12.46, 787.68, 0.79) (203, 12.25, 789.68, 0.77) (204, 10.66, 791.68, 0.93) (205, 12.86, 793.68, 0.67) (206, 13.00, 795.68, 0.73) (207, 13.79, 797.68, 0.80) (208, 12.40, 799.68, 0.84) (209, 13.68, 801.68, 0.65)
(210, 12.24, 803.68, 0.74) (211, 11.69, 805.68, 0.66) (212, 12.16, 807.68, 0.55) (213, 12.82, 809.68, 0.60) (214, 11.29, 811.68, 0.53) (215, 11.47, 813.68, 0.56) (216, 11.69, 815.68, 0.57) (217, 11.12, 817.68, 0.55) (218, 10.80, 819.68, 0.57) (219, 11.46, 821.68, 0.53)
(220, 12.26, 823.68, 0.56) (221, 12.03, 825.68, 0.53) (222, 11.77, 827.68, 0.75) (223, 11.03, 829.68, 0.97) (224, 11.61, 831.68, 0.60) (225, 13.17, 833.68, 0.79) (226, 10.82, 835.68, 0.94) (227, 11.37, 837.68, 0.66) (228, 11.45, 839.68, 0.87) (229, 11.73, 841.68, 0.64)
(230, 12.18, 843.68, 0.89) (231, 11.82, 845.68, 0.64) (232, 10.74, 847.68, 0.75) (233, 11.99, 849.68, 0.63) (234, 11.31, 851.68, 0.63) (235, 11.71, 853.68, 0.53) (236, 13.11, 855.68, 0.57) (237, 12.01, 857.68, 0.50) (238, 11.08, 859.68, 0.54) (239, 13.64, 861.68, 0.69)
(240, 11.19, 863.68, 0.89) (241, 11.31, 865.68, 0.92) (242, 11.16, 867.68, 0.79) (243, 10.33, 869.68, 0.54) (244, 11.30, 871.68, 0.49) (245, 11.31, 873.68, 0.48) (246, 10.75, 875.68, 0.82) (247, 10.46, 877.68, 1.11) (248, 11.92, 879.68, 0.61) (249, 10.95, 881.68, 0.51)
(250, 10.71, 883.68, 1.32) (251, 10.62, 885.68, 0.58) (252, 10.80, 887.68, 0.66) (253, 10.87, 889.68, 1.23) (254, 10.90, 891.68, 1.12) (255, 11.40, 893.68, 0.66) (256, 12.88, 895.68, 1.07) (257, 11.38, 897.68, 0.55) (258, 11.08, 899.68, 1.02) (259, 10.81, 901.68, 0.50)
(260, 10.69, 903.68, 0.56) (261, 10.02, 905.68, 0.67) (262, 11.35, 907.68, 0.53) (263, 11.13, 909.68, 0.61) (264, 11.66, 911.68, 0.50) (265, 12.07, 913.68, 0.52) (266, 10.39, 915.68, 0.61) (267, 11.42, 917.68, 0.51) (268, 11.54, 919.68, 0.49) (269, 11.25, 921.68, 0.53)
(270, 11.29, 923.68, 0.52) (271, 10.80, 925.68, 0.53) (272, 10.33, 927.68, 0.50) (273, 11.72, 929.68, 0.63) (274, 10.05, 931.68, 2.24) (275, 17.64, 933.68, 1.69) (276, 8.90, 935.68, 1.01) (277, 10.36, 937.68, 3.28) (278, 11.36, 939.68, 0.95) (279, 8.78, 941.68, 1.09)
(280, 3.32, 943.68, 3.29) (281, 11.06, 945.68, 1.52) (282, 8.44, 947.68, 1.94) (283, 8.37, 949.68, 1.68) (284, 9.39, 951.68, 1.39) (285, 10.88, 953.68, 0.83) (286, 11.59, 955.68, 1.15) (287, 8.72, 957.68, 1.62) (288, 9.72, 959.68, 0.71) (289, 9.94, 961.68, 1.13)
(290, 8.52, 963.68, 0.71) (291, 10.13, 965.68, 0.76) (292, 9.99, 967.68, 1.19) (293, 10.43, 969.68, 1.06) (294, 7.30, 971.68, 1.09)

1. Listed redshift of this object 0.14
